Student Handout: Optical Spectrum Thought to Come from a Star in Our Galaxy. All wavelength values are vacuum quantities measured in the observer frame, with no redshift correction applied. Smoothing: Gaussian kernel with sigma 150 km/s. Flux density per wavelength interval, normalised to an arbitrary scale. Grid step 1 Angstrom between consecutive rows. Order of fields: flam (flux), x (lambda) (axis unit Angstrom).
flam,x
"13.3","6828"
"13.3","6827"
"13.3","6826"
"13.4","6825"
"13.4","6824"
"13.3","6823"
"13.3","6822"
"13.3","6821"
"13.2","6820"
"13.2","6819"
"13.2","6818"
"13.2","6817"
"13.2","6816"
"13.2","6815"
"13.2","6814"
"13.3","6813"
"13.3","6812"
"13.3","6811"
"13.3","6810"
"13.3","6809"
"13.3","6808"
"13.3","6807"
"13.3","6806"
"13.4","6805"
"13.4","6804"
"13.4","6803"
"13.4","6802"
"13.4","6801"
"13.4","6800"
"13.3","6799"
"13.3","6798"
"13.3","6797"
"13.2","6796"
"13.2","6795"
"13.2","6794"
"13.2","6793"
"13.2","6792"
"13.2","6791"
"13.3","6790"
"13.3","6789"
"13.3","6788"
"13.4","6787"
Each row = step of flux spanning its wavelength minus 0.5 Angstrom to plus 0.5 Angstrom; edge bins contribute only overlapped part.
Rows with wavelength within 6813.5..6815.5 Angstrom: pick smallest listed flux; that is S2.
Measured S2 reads 13.2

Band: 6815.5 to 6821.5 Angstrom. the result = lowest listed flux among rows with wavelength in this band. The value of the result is 13.2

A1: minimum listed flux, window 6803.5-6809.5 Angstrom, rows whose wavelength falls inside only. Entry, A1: 13.3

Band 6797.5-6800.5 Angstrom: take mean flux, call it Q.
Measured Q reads 13.3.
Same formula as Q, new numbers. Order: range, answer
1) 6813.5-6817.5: 13.2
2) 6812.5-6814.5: 13.2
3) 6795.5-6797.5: 13.2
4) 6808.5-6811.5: 13.3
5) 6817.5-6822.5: 13.2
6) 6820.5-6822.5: 13.3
